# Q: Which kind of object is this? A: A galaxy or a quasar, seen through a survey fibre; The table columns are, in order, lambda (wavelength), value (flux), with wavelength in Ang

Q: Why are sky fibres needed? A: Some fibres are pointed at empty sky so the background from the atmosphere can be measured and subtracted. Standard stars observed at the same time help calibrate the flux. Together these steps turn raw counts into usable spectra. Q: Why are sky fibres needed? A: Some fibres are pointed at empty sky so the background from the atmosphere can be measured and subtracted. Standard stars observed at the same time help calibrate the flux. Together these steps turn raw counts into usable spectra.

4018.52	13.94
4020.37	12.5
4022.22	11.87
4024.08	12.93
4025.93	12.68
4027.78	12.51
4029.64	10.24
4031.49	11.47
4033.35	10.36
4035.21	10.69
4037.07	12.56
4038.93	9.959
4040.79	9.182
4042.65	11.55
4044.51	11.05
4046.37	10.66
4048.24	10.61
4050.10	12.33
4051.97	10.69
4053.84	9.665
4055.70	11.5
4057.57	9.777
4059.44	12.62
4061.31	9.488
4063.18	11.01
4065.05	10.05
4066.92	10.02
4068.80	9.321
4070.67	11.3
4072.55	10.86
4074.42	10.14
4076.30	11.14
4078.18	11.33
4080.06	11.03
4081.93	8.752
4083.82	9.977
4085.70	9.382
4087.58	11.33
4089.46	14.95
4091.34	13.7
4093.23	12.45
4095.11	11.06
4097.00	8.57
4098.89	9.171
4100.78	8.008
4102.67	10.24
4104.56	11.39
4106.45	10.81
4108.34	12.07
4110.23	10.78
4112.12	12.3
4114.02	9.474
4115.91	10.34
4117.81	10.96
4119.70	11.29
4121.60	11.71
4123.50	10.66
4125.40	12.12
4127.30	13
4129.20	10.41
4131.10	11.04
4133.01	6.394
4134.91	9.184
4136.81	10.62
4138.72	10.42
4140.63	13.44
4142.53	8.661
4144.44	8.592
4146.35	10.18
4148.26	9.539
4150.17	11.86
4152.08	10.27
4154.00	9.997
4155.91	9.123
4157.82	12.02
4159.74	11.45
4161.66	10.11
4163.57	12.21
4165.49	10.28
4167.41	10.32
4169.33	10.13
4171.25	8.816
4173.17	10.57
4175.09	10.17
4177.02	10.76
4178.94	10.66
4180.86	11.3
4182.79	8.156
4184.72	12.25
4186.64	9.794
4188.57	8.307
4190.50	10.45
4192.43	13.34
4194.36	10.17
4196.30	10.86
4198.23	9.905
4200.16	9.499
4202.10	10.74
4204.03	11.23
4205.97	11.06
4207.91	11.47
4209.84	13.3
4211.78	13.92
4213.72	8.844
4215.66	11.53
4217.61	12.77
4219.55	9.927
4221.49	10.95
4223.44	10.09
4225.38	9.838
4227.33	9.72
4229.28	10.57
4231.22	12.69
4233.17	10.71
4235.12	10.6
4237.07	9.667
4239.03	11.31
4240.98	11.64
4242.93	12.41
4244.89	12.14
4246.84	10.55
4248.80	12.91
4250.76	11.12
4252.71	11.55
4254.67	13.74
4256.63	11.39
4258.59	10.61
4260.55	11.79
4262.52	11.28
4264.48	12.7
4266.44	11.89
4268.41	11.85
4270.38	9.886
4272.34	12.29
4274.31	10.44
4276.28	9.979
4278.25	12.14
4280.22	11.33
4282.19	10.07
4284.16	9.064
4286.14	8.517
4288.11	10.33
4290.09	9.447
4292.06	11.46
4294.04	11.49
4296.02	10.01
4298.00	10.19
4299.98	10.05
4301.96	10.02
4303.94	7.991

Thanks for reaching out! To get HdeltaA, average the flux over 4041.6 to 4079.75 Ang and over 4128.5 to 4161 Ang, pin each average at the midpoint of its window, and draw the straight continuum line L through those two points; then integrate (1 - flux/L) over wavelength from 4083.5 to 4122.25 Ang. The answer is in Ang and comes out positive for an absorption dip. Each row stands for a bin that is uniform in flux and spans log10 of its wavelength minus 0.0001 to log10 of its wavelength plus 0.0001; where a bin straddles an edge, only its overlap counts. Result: -1.8 Ang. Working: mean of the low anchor 10.8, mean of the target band 11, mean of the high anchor 10.2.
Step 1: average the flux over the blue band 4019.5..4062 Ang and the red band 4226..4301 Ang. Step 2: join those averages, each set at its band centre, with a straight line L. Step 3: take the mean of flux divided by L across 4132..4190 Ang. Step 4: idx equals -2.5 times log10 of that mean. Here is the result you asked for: 0.09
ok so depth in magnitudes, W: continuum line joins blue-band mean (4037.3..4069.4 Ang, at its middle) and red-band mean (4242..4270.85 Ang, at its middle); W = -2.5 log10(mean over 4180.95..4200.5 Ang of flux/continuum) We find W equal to 0.10 mag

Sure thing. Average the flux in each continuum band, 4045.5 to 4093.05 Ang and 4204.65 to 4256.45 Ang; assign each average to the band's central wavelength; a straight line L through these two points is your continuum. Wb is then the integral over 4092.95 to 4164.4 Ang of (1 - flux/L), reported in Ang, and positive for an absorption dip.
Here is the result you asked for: 3.2 Ang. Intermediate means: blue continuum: 10.9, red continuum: 11.3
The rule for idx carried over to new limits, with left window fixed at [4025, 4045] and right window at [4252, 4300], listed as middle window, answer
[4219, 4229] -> 0.087 mag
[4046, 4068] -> 0.041 mag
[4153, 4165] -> 0.024 mag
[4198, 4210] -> 0.005 mag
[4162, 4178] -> 0.063 mag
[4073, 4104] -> 0.037 mag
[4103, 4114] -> -0.016 mag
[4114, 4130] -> -0.015 mag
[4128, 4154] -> 0.100 mag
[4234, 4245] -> -0.023 mag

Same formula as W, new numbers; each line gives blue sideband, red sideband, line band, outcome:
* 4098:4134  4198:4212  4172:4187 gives 0.068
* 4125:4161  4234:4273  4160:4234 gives 0.024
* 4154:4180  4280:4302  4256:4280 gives -0.116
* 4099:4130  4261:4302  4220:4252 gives -0.027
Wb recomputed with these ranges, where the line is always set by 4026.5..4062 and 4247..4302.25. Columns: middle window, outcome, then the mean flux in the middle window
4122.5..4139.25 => 0.8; 10.4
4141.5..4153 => 1.1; 9.88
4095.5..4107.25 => 1.3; 9.74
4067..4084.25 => 0.8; 10.4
